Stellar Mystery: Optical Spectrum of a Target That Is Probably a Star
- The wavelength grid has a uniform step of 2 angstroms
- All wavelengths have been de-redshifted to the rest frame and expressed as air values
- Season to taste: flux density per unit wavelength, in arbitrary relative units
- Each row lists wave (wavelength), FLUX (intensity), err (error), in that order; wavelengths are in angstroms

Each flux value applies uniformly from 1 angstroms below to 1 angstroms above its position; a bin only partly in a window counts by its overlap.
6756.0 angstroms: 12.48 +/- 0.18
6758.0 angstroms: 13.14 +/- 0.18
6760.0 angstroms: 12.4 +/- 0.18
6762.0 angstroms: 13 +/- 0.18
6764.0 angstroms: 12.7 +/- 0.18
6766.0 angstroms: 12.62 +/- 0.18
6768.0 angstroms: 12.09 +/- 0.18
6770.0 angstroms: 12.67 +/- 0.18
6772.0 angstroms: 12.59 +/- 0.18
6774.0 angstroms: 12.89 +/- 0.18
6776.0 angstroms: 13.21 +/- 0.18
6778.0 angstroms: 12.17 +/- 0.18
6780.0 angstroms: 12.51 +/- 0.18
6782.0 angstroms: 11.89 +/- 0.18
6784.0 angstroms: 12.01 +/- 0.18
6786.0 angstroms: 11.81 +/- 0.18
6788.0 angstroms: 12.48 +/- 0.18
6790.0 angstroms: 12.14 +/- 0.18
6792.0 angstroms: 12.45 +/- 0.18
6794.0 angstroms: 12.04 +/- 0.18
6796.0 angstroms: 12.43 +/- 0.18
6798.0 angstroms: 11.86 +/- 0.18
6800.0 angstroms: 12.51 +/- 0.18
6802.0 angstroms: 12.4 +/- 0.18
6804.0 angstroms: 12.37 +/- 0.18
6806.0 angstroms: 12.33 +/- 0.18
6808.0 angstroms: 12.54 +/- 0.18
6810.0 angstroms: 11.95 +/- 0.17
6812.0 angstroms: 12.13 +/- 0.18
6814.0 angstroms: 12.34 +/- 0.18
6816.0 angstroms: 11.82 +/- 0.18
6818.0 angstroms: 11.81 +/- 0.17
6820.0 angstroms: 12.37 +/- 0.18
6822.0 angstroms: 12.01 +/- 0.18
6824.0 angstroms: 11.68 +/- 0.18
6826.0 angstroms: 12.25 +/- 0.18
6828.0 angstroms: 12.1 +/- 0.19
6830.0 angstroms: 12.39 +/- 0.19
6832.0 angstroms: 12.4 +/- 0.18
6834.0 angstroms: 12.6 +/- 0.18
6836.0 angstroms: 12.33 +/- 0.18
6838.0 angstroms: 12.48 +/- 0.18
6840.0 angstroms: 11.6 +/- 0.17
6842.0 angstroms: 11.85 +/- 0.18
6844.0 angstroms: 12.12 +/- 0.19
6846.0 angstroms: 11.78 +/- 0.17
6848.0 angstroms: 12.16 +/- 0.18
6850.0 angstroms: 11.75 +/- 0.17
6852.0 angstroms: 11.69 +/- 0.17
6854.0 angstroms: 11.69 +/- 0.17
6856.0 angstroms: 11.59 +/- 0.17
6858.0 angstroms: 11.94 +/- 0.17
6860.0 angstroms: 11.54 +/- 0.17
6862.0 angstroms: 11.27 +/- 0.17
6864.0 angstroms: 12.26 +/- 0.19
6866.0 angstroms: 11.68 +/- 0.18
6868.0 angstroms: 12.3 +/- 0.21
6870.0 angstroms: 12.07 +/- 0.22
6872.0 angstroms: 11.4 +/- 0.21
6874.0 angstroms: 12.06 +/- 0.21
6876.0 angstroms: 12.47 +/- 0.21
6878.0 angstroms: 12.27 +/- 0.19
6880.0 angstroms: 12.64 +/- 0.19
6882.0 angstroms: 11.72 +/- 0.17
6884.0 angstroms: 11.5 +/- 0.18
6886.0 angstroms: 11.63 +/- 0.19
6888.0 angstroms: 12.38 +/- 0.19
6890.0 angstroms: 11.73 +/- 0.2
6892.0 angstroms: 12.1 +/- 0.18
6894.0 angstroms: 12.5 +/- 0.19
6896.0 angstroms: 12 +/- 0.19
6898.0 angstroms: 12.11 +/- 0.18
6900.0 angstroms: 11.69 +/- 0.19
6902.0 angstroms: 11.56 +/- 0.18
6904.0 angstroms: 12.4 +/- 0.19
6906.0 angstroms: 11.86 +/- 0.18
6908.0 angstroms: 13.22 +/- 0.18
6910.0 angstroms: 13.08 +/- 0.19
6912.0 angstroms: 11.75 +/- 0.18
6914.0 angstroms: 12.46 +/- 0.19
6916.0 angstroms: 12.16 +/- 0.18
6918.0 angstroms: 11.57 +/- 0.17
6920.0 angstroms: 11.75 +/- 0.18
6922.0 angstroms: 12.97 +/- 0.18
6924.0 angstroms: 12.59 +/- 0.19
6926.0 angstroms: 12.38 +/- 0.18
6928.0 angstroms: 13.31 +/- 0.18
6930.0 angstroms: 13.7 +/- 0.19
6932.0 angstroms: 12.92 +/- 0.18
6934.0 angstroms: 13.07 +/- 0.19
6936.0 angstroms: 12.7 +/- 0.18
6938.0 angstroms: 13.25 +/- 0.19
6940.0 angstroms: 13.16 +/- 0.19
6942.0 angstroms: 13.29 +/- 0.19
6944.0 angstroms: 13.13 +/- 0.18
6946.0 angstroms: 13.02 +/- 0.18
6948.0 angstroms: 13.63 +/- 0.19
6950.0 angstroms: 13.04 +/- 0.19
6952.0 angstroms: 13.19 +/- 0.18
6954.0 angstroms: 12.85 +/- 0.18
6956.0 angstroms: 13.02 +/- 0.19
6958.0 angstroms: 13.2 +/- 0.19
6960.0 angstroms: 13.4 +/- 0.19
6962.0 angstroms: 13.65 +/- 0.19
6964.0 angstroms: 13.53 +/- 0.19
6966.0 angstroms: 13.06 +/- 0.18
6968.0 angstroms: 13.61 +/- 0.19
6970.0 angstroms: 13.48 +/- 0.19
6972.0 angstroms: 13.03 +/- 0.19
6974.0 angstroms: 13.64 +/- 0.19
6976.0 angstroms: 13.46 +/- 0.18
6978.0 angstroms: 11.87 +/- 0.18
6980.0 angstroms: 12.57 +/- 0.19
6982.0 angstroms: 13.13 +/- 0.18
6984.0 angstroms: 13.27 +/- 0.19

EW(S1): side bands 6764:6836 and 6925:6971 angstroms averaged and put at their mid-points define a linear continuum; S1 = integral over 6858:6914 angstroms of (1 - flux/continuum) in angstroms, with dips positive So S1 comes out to 3.36 angstroms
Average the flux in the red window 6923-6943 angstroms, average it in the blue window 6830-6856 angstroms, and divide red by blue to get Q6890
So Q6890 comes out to 1.08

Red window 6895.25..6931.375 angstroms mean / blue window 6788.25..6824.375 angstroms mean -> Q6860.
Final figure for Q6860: 1.0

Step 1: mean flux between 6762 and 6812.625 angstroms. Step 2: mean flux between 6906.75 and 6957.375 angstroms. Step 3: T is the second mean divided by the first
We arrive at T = 1.04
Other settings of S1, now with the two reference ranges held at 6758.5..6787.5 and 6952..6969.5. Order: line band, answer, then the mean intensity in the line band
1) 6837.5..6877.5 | 3.0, 11.9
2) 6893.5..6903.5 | 0.8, 12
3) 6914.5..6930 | 0.8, 12.5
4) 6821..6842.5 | 1.0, 12.2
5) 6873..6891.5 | 1.3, 12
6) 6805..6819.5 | 0.6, 12.1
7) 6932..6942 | 0.1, 13.1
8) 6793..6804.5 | 0.3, 12.3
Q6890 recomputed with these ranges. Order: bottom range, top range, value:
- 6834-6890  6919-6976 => 1.10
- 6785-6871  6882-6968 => 1.05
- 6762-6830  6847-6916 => 0.98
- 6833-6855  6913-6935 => 1.05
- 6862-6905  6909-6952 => 1.07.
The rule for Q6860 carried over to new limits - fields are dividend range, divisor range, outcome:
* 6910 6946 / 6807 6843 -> 1.05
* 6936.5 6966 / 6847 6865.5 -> 1.12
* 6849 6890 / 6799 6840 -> 0.97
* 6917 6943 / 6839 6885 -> 1.08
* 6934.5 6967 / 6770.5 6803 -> 1.07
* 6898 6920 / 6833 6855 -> 1.01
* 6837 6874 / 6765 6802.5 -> 0.96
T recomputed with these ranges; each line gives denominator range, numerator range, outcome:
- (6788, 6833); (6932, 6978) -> 1.08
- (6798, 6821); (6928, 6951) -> 1.08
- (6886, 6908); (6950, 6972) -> 1.10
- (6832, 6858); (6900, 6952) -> 1.06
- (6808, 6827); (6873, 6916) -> 1.01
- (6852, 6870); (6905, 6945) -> 1.08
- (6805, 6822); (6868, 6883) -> 1.00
